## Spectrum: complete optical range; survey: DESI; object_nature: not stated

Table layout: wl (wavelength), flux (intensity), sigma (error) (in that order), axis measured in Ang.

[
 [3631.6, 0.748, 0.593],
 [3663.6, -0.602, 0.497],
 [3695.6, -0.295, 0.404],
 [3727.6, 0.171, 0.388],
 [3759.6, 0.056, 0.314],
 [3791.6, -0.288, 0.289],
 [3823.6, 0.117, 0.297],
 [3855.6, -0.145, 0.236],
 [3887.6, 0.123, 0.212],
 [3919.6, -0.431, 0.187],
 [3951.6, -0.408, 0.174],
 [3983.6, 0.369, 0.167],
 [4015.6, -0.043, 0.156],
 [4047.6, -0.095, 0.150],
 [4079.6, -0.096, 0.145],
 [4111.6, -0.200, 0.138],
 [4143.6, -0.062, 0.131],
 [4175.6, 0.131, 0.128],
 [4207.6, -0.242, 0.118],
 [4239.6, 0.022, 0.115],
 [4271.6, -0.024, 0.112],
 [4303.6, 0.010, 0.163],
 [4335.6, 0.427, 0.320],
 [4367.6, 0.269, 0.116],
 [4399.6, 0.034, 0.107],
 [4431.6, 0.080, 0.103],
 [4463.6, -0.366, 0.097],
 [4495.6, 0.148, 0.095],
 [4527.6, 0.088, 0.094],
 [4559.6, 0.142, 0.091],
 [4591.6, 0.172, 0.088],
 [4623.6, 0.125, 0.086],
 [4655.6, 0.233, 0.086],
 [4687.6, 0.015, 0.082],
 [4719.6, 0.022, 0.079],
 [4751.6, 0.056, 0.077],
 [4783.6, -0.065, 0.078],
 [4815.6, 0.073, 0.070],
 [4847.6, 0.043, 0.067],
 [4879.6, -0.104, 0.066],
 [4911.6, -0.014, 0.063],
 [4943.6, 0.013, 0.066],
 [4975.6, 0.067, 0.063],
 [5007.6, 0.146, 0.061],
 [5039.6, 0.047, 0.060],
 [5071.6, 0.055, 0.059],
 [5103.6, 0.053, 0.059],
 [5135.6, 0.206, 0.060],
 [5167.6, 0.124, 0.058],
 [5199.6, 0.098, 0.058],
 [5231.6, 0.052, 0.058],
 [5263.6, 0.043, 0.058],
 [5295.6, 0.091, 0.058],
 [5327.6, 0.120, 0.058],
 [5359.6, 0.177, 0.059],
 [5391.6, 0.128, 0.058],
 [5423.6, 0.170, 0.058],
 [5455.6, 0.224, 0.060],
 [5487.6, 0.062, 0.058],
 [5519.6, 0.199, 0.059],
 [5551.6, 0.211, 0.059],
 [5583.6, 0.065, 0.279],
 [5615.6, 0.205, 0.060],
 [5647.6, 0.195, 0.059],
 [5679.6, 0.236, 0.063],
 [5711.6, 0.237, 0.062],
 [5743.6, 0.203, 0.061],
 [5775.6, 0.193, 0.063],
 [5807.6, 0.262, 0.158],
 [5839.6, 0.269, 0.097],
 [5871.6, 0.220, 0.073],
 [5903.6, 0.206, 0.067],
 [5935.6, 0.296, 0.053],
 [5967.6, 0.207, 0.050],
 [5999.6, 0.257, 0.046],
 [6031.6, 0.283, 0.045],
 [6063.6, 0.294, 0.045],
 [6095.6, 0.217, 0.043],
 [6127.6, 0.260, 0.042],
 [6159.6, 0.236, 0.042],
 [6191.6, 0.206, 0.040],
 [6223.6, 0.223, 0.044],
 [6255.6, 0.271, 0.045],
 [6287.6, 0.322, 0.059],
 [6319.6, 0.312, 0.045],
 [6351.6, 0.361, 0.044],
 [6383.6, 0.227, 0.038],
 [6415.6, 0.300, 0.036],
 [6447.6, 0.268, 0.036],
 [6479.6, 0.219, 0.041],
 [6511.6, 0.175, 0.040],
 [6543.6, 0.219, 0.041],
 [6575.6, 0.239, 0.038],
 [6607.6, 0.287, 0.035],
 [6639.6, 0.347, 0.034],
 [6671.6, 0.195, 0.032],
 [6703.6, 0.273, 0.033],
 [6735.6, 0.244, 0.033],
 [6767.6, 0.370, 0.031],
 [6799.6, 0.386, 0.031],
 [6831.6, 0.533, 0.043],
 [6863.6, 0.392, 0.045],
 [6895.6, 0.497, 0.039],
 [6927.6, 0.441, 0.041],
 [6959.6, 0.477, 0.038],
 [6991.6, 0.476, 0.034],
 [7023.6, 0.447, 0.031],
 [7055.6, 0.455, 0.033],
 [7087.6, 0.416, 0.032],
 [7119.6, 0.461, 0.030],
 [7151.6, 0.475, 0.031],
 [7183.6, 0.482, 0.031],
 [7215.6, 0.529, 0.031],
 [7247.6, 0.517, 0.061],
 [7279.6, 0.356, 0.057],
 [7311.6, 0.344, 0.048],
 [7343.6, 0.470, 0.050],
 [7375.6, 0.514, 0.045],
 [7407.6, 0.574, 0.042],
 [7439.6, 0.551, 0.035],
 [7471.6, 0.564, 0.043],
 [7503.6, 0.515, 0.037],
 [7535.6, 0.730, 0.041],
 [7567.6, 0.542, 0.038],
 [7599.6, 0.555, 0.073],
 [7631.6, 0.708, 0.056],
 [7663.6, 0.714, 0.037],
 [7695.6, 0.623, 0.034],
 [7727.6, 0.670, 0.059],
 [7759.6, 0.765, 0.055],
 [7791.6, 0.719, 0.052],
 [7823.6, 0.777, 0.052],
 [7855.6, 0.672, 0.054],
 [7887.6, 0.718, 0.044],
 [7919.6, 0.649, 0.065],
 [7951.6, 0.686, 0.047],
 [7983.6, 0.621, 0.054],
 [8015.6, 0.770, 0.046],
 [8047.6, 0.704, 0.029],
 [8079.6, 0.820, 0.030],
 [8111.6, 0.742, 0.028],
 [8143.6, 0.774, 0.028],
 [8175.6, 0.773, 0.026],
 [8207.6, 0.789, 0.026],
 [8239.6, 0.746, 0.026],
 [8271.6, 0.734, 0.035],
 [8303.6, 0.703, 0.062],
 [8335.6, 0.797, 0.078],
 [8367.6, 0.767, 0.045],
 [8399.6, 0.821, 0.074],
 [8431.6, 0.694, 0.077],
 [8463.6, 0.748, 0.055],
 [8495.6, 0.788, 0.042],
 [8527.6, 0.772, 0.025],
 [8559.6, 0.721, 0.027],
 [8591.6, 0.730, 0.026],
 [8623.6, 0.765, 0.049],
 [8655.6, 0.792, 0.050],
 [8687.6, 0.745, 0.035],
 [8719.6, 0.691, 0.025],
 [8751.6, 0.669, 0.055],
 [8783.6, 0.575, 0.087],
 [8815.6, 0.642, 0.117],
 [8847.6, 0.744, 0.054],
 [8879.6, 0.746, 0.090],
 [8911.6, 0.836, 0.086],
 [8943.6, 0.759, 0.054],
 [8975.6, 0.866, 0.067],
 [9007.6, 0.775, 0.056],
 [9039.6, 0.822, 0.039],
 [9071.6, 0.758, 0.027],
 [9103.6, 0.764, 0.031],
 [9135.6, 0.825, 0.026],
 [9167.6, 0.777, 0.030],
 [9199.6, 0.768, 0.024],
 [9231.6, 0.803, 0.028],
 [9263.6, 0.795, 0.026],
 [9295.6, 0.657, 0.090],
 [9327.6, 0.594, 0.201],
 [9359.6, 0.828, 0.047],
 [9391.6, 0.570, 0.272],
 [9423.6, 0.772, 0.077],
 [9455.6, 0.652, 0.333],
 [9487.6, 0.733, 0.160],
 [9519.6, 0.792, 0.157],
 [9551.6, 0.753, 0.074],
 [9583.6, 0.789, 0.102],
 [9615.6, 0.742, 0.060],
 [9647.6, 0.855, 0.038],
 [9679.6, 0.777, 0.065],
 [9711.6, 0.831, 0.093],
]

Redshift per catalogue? 0.70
